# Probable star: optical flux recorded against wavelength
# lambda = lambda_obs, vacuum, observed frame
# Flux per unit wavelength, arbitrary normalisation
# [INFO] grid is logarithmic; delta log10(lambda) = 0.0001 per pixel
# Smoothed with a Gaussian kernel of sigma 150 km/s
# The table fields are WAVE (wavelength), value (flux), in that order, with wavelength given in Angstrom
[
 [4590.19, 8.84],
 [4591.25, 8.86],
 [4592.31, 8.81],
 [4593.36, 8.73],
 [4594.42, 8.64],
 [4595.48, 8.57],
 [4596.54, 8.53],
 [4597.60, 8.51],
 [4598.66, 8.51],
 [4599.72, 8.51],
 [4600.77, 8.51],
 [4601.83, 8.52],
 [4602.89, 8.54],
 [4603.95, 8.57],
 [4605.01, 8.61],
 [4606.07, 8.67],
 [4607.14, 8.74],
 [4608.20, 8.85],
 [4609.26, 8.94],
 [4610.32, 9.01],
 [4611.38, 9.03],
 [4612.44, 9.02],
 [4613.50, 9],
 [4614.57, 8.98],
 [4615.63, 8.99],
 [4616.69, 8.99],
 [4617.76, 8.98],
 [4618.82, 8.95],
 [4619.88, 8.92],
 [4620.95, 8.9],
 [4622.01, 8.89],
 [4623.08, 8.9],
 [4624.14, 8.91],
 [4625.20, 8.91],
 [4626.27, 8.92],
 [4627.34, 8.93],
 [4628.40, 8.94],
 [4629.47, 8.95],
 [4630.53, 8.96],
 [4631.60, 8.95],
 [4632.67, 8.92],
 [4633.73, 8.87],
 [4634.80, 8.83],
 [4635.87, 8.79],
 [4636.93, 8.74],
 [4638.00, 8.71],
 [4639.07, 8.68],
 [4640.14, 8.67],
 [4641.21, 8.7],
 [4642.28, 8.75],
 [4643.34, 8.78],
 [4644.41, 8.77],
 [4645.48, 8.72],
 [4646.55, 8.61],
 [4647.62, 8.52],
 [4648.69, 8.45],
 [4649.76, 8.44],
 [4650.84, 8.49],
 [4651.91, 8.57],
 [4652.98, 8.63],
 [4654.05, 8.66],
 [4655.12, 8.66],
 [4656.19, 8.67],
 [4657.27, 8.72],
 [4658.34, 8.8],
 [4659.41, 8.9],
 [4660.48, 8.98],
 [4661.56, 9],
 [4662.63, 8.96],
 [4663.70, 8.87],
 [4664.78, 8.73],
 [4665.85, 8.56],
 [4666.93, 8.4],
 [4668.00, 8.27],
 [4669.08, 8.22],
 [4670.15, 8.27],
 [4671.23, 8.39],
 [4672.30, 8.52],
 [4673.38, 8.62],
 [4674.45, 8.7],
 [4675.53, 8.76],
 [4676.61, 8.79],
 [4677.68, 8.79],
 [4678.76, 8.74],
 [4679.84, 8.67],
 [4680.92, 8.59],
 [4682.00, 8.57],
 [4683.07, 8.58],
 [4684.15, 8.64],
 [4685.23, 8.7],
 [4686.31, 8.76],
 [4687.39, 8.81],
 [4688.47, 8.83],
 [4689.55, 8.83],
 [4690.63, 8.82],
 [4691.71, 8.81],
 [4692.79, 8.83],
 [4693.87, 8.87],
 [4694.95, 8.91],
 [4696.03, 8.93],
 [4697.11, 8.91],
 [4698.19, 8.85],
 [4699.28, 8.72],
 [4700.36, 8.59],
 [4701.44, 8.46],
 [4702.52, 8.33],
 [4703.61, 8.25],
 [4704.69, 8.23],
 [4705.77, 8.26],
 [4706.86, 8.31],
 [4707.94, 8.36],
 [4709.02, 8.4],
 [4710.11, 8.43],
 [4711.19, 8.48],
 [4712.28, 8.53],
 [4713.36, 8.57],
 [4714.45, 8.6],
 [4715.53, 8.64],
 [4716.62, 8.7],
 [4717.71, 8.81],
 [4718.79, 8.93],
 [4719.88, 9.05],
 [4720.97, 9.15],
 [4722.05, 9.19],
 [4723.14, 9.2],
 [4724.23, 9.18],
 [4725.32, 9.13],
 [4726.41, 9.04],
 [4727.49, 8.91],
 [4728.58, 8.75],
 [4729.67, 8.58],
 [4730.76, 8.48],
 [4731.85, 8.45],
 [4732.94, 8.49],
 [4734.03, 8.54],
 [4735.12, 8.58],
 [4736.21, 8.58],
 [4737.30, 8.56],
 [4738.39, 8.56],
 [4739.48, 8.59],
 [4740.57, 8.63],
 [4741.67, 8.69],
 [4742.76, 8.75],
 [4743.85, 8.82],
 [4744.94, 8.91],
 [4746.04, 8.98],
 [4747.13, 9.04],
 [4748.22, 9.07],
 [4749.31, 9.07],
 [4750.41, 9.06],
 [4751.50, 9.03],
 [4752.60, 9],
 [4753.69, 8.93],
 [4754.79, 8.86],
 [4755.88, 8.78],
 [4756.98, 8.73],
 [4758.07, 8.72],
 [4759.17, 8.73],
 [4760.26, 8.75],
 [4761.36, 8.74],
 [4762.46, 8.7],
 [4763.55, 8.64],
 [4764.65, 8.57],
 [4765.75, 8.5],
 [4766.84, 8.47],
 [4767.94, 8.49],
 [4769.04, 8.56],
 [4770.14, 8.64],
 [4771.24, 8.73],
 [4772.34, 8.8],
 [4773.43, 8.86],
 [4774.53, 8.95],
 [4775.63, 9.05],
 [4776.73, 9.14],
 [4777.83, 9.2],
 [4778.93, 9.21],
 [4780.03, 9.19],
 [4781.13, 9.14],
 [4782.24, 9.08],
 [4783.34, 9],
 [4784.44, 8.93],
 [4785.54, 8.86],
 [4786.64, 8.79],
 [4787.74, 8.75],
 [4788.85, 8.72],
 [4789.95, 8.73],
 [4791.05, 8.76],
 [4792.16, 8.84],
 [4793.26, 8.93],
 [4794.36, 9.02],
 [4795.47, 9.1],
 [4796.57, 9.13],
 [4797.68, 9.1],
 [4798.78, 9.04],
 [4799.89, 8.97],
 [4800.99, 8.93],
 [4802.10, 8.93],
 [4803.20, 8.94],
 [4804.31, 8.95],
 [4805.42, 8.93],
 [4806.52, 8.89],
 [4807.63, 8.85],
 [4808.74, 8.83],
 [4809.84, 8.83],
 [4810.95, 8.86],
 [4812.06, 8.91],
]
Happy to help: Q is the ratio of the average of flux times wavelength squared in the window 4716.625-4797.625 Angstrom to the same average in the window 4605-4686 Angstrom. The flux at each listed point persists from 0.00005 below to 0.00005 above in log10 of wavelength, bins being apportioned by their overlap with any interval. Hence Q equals 1.1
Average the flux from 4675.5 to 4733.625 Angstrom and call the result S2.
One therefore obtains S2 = 8.71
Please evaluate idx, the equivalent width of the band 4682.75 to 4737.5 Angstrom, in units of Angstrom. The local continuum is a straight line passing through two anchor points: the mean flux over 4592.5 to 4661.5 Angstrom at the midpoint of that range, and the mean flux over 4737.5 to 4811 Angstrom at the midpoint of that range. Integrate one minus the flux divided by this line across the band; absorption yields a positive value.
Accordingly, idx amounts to 0.8 Angstrom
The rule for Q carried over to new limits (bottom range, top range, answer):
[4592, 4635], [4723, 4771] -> 1.05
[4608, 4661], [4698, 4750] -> 1.02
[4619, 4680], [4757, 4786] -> 1.07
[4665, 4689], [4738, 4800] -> 1.07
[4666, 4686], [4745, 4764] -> 1.07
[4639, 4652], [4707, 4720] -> 1.03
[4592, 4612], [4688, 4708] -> 1.04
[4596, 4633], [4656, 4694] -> 1.01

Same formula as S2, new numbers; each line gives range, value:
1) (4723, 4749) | 8.77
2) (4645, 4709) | 8.64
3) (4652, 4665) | 8.79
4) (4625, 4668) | 8.74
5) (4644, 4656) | 8.59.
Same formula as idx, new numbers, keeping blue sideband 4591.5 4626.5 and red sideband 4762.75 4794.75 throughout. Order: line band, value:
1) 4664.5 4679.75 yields 0.4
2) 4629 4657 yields 0.3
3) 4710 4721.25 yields 0.1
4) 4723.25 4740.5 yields 0.2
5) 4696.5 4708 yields 0.4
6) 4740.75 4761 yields -0.1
